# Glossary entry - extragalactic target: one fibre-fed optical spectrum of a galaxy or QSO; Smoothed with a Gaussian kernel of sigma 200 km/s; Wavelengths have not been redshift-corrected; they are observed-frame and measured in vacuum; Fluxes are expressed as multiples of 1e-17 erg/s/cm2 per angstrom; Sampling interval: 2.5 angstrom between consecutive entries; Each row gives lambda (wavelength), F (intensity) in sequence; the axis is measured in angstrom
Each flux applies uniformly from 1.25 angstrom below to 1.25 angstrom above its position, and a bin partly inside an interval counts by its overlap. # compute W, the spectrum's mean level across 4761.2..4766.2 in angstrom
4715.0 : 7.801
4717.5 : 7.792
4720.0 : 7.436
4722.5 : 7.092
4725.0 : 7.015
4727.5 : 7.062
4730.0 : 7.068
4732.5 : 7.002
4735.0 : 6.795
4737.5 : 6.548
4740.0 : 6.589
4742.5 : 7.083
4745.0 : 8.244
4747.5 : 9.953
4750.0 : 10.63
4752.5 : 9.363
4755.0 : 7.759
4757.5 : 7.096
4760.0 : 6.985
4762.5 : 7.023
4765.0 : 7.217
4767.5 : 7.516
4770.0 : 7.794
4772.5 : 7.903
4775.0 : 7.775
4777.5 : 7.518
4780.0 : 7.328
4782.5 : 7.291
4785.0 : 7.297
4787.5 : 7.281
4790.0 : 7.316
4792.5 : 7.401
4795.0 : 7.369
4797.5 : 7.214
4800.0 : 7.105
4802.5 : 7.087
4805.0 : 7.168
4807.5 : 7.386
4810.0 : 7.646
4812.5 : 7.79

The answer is 7.12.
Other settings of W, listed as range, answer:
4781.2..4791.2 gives 7.3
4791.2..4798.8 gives 7.33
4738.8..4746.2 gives 7.3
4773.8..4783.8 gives 7.48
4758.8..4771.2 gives 7.31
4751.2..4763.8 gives 7.66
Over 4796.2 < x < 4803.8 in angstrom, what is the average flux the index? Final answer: 7.14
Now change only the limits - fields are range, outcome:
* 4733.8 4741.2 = 6.64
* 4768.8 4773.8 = 7.85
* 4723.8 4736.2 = 6.99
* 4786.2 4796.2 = 7.34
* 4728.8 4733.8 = 7.03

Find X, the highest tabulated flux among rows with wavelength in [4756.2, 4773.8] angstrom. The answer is 7.903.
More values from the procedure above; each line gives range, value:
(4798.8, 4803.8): 7.105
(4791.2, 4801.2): 7.401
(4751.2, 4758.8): 9.363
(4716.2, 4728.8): 7.792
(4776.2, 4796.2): 7.518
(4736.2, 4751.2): 10.63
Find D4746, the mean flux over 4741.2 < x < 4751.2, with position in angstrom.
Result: 8.96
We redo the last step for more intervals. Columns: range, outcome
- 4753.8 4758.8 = 7.42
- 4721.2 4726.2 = 7.06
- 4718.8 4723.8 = 7.26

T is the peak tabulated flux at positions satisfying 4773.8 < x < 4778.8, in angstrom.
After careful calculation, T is 7.775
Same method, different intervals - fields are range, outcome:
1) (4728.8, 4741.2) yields 7.068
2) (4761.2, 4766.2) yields 7.217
